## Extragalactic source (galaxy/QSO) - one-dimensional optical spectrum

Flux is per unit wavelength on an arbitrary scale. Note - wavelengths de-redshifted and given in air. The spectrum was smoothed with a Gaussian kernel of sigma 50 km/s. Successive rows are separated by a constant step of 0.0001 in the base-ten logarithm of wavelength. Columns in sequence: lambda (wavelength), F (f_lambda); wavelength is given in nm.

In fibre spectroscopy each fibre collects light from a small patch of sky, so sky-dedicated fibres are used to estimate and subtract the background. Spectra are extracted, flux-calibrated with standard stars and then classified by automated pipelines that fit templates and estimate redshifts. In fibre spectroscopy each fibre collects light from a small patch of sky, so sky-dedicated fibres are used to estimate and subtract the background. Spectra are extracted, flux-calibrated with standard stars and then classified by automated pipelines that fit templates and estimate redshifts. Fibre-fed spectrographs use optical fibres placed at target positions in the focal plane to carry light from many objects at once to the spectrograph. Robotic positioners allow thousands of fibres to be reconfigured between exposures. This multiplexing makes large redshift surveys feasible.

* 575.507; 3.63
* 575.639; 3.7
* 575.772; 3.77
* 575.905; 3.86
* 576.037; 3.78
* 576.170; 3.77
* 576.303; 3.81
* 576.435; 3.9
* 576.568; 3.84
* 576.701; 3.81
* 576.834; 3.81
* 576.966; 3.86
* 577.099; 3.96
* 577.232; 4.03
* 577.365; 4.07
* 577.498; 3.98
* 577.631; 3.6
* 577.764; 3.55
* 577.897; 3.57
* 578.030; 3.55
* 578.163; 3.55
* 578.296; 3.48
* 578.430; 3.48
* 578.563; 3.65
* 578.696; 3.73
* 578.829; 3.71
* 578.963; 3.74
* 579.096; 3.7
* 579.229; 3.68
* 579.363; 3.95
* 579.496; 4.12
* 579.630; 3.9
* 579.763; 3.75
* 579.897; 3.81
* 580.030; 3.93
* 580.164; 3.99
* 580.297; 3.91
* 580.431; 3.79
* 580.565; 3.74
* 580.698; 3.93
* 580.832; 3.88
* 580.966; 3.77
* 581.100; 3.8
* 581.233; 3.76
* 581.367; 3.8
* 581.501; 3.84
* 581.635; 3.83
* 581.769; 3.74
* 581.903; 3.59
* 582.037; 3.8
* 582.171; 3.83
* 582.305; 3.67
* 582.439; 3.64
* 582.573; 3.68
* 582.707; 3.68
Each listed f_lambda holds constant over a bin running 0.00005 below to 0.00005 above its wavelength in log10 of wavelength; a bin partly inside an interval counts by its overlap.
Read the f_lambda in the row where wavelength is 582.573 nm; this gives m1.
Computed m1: 3.68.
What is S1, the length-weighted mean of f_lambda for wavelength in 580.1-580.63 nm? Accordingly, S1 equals 3.86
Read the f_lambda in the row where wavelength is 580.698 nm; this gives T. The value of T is 3.93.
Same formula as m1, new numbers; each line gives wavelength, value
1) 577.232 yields 4.03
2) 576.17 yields 3.77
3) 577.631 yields 3.6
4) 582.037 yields 3.8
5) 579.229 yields 3.68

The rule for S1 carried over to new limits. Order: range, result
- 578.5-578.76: 3.69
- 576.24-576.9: 3.84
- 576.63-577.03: 3.83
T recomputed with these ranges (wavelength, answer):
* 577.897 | 3.57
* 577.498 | 3.98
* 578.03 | 3.55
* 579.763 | 3.75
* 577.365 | 4.07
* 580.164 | 3.99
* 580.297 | 3.91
